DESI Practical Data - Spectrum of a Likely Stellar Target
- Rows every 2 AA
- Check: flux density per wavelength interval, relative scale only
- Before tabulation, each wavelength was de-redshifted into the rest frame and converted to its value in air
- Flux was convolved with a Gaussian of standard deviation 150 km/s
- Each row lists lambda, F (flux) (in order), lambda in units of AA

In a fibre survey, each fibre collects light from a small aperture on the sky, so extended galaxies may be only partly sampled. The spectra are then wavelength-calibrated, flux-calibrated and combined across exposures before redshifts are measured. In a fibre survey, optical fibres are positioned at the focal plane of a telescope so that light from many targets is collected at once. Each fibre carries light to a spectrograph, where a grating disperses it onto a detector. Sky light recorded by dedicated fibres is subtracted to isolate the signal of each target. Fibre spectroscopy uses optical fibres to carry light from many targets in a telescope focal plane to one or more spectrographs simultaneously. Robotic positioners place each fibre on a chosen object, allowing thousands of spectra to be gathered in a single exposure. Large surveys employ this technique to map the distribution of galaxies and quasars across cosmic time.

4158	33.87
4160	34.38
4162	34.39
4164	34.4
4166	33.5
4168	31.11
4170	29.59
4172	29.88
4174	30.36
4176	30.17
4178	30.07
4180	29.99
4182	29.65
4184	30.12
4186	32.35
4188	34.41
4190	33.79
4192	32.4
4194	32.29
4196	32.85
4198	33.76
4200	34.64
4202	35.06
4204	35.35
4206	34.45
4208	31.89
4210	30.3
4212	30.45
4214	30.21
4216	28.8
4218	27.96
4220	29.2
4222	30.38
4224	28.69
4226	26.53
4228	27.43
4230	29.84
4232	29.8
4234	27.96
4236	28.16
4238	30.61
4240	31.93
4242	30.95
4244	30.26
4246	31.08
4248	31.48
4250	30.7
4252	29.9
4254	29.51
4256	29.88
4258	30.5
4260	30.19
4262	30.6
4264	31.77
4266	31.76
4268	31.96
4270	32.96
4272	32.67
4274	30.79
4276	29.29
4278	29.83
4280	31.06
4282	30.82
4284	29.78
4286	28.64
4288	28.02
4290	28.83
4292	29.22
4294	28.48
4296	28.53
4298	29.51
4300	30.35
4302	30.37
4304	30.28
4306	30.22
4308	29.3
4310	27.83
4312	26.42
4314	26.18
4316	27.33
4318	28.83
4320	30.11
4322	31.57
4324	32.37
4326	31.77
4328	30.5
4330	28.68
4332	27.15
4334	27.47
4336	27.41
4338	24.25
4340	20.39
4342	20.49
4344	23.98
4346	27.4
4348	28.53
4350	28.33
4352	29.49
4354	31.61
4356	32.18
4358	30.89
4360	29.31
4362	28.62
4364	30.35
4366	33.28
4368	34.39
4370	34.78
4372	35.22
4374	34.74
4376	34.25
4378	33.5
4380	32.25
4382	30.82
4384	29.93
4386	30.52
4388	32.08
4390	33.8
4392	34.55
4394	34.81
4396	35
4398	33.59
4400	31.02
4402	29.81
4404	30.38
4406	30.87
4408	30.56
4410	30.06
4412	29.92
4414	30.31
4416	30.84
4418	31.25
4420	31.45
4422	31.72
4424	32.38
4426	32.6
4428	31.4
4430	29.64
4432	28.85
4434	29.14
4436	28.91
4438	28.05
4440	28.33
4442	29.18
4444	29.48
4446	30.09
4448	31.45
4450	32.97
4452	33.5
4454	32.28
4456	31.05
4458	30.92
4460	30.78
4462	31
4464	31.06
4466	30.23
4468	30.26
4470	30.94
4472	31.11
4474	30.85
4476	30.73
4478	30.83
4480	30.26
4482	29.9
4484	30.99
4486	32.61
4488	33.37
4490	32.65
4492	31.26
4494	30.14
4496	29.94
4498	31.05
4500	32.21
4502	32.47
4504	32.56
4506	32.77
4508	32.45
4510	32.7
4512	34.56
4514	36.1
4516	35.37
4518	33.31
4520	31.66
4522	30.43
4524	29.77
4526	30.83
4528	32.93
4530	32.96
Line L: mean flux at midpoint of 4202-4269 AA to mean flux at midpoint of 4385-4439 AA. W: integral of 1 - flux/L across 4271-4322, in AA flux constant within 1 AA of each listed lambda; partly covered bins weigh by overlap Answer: 2.2 AA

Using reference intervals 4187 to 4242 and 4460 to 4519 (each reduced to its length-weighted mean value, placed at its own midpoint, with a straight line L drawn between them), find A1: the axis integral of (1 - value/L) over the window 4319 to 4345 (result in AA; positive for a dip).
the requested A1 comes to 3.3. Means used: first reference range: 31.1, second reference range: 31.8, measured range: 27.4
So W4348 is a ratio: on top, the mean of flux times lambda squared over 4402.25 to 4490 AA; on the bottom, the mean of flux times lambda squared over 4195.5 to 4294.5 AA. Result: 1.1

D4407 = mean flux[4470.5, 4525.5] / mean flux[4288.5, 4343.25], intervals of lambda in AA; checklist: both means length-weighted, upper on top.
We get 1.1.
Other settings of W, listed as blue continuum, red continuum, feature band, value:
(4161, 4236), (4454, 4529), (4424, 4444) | 1.2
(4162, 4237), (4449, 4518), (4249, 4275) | 0.2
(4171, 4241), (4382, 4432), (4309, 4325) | 1.2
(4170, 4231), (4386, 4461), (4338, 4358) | 2.7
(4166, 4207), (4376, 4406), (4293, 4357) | 7.7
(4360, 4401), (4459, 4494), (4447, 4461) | -0.2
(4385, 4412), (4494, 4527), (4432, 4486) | 2.7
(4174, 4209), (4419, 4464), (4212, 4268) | 3.9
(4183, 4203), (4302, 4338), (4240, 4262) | 0.5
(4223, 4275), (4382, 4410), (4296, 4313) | 0.9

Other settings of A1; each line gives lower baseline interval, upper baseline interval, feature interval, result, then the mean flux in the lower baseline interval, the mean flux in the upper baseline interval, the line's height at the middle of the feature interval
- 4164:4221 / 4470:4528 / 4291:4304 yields 0.9 AA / 31.6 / 31.9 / 31.7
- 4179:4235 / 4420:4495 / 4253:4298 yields 1.2 AA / 31.1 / 30.8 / 31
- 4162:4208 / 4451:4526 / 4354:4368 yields 0.4 AA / 32.3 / 31.7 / 32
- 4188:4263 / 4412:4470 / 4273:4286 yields 0.3 AA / 30.9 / 30.7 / 30.8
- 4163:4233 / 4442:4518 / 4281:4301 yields 1.4 AA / 31.2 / 31.7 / 31.4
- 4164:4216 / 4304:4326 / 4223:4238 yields 1.2 AA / 31.9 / 29.2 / 31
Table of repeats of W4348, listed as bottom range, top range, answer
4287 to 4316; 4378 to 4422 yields 1.15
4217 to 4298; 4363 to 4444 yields 1.13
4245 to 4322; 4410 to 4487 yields 1.11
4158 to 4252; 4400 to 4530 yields 1.13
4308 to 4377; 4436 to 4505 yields 1.12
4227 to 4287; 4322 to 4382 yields 1.03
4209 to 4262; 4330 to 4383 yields 1.06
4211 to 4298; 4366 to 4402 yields 1.18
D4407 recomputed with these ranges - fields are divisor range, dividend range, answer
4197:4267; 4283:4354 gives 0.92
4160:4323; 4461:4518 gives 1.04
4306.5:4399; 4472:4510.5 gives 1.05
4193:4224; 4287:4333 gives 0.92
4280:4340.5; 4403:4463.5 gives 1.06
